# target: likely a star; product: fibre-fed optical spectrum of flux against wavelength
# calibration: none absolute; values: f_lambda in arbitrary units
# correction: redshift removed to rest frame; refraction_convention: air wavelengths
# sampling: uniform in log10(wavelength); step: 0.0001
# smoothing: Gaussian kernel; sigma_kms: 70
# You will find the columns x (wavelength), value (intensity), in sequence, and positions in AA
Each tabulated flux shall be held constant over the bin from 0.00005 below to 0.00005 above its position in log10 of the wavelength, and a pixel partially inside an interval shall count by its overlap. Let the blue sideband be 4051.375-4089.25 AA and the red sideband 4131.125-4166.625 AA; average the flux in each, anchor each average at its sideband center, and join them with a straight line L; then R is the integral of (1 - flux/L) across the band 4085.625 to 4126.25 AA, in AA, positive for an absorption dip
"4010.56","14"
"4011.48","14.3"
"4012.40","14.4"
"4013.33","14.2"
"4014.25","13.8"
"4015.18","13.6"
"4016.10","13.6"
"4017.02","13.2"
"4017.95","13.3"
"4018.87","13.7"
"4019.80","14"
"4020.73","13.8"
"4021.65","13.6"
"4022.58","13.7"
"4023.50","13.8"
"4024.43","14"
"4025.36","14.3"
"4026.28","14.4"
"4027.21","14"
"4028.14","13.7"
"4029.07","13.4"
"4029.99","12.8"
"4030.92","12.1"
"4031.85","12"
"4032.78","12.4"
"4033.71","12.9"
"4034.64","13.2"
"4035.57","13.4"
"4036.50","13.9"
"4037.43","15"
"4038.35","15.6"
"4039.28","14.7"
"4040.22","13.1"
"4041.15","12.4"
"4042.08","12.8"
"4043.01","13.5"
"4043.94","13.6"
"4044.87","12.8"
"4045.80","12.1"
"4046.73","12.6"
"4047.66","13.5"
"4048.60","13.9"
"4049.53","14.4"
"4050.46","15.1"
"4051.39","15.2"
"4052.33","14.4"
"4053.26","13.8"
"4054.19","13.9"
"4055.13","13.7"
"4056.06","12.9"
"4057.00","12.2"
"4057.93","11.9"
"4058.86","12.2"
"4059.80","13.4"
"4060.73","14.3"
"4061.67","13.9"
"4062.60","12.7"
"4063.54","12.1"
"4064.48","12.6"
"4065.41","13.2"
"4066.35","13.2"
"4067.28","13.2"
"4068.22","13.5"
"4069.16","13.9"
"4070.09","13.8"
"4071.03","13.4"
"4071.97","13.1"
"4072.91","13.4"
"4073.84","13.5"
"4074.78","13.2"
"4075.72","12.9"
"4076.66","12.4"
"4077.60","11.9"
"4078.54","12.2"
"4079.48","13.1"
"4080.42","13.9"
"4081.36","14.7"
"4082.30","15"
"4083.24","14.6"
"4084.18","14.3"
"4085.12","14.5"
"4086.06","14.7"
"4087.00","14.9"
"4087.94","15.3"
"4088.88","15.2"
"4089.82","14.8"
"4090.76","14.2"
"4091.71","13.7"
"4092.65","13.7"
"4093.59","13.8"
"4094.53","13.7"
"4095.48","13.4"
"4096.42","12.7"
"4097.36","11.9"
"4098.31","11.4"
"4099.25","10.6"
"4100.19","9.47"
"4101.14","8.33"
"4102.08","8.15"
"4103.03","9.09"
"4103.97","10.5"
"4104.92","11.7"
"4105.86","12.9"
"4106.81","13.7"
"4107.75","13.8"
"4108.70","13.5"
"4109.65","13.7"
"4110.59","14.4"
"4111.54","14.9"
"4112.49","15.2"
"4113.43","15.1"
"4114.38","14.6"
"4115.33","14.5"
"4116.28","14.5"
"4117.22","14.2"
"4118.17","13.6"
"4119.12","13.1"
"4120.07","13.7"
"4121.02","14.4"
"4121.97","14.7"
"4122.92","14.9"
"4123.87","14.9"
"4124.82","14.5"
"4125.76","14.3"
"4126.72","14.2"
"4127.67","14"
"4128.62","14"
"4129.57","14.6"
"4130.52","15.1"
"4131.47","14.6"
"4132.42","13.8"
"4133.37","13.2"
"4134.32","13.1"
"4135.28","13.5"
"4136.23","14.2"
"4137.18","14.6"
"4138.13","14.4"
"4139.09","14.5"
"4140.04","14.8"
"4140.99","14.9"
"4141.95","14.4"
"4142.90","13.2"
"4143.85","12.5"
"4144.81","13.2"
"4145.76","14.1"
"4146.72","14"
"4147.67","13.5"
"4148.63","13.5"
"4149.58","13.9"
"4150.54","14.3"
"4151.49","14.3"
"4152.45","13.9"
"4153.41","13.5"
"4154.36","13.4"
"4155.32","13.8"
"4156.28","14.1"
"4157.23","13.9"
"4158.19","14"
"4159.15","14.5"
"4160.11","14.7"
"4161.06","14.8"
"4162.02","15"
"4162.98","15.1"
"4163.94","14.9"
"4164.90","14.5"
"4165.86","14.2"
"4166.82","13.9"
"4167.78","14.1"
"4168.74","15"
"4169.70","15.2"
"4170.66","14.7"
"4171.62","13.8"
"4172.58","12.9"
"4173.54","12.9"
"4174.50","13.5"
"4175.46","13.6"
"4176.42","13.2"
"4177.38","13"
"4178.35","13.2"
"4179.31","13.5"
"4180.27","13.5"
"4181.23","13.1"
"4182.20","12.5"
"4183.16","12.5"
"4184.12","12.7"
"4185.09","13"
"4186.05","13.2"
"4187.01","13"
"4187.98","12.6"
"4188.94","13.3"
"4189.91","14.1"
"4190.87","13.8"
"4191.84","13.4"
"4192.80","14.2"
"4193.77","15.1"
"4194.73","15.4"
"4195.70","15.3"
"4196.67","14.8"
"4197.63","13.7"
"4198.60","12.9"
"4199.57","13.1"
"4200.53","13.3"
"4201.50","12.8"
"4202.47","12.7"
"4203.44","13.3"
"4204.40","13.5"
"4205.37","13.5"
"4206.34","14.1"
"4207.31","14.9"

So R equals 1.3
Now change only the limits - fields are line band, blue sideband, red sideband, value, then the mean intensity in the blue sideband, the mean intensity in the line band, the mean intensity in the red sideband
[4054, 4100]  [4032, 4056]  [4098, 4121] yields -0.7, 13.6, 13.4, 12.7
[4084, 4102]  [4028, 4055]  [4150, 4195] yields 0.8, 13.5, 13.1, 13.8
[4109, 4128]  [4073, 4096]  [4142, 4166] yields -0.5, 13.9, 14.4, 14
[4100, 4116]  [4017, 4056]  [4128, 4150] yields 1.4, 13.6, 12.6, 14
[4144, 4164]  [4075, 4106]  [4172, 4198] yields -1.2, 12.8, 14.1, 13.5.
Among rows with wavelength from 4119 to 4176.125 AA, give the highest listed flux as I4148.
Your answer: 15.2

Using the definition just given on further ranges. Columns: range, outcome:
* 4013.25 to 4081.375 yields 15.6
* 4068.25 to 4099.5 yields 15.3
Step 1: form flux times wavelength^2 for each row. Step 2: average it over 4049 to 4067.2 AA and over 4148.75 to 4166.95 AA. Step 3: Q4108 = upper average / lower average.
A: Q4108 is 1.11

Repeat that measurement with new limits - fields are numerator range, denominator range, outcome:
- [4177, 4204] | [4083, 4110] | 1.10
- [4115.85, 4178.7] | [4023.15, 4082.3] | 1.10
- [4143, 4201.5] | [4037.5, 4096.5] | 1.07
